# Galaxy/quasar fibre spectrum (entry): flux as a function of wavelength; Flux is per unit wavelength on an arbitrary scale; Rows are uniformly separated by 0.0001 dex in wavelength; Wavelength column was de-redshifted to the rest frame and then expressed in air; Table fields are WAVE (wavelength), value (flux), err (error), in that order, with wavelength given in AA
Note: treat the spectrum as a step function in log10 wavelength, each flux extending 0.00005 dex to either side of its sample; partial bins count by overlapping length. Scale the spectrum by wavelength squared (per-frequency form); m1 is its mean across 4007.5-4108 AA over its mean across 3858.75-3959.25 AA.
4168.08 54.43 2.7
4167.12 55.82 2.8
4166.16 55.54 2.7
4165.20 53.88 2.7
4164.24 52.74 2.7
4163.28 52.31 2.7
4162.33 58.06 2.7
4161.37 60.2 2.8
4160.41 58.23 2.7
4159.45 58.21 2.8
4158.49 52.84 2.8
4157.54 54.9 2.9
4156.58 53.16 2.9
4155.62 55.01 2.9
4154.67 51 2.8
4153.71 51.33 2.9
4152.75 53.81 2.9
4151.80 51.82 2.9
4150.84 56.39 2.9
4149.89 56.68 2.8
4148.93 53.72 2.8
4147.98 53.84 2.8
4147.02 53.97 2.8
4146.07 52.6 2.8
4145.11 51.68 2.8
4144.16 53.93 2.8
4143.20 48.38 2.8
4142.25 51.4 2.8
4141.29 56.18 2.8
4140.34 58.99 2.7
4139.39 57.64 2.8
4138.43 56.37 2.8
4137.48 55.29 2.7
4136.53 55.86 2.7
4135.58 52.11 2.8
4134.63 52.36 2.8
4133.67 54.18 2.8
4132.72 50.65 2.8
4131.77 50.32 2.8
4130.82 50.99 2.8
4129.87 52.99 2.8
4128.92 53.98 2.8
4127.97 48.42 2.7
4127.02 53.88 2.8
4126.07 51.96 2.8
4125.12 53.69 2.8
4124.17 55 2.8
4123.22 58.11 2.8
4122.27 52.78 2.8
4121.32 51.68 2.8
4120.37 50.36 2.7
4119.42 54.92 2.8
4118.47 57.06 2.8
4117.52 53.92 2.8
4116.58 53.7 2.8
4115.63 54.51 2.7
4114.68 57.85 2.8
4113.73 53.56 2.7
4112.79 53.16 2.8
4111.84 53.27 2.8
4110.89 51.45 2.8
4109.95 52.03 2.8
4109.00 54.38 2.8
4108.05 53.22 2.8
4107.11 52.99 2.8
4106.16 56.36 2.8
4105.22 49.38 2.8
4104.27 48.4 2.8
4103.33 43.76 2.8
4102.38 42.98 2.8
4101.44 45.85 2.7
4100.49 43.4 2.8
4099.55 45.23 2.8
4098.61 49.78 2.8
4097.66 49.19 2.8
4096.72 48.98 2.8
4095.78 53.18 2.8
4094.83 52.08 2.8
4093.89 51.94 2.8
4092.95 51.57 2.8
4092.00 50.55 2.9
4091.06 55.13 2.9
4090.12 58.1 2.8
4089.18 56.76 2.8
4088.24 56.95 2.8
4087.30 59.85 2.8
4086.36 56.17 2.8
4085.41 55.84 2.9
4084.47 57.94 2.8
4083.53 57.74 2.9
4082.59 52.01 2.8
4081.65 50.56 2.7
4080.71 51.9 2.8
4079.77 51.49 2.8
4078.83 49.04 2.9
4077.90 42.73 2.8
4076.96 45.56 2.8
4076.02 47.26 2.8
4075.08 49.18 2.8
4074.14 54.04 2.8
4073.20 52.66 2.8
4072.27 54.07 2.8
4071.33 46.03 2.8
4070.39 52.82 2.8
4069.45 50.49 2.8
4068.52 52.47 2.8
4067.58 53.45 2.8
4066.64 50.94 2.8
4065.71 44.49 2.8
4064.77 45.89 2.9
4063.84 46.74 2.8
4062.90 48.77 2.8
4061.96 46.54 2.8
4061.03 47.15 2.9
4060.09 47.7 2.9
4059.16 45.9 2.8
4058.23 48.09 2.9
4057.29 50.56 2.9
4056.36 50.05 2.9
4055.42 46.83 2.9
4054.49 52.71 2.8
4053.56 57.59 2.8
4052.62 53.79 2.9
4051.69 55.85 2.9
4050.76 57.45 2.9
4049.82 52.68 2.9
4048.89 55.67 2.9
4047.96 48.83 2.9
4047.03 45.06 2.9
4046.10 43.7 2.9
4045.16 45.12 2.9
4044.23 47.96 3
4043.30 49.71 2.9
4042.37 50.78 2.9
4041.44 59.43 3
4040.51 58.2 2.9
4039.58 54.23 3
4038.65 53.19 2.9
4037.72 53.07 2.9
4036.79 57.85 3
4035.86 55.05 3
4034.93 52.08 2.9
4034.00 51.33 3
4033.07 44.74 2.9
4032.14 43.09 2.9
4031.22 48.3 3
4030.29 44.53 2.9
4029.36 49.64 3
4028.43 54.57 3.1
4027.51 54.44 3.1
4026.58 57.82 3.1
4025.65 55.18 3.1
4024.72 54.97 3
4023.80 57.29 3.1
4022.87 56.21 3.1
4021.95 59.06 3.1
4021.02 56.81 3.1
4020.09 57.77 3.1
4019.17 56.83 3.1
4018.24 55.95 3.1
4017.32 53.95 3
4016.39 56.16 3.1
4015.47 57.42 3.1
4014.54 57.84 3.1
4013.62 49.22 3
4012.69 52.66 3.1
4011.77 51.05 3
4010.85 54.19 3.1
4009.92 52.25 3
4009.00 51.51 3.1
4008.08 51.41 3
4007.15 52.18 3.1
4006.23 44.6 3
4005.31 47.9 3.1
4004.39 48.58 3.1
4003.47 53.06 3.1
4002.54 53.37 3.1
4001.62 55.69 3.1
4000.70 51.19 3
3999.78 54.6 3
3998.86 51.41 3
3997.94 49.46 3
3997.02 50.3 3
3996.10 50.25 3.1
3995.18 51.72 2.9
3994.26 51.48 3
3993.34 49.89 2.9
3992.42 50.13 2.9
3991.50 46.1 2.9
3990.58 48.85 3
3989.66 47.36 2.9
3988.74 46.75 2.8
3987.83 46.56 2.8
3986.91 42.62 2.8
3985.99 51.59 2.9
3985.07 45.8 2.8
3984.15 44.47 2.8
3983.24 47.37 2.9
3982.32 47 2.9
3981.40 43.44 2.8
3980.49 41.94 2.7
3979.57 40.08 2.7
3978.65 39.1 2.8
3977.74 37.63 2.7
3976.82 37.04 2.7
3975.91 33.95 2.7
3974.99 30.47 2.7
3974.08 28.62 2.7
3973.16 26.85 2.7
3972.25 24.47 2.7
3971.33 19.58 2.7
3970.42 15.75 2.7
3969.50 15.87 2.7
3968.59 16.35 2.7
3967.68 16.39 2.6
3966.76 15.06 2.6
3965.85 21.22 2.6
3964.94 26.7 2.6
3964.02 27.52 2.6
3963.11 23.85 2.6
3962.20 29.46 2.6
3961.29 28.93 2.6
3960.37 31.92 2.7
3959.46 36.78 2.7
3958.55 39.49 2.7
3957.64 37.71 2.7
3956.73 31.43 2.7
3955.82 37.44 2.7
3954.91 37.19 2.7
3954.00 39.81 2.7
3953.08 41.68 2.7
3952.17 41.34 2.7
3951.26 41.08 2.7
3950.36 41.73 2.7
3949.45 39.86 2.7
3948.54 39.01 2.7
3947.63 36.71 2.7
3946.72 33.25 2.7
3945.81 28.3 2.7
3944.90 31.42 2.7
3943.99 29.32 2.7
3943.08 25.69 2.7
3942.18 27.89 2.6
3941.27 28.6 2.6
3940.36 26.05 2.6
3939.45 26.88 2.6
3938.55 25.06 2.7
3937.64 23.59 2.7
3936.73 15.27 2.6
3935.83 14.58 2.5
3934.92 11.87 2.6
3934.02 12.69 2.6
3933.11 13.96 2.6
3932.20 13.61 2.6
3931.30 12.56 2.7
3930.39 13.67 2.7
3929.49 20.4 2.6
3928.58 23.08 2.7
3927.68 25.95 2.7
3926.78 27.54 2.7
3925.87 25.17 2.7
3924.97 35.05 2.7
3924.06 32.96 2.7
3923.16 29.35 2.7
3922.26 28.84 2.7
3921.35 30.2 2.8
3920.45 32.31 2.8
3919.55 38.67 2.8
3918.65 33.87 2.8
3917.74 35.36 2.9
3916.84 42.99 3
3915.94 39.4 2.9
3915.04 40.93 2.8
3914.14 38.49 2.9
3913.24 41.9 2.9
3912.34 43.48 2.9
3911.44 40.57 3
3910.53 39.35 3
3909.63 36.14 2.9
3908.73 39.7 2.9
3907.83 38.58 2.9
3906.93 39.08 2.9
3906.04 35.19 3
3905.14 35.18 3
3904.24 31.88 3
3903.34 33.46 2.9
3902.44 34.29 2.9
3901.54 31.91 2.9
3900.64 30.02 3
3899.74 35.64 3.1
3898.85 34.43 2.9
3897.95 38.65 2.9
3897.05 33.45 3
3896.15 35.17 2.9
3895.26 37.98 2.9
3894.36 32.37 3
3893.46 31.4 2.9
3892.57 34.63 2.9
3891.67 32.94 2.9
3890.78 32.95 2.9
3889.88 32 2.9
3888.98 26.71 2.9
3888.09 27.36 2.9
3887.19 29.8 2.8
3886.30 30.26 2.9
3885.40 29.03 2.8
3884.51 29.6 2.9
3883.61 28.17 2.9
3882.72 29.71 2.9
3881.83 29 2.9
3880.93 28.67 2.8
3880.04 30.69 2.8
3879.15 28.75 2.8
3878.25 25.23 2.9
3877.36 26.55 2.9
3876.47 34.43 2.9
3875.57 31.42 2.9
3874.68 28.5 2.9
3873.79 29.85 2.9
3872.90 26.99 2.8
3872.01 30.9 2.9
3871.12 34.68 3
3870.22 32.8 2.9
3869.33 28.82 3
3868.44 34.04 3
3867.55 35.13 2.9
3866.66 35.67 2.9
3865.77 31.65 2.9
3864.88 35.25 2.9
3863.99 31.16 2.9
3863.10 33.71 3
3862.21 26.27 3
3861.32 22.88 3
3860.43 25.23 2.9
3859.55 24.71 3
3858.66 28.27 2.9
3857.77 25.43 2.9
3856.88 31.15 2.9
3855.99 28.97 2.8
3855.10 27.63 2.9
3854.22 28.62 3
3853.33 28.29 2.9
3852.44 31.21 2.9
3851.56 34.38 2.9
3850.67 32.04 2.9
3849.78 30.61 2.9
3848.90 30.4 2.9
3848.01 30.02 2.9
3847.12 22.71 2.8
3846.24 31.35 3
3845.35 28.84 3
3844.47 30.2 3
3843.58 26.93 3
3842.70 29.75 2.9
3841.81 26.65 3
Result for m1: 1.78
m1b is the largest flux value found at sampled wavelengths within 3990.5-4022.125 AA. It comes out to 59.06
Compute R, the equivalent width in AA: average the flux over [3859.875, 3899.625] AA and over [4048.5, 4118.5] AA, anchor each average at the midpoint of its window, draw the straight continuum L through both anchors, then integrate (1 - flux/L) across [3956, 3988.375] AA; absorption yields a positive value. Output 6.2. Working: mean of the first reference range 31.1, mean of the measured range 32.8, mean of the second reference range 51.4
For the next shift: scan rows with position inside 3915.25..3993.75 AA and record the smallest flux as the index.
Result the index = 11.87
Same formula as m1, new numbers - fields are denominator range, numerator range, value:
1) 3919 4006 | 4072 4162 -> 1.65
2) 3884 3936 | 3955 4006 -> 1.29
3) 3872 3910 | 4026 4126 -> 1.76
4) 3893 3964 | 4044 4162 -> 1.79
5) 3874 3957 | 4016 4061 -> 1.78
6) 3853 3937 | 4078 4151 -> 1.94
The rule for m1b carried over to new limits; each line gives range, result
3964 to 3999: 51.72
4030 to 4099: 59.85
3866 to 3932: 43.48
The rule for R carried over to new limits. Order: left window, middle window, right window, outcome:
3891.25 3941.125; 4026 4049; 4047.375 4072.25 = -1.8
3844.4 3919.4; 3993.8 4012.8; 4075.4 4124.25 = -3.5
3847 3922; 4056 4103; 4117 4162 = -1.6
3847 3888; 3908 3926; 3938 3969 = -3.5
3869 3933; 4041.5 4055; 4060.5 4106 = -1.3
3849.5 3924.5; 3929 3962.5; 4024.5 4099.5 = 8.8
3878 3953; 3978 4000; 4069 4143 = -4.5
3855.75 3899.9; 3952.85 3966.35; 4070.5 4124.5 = 2.1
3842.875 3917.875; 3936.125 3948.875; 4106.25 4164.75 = 3.2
